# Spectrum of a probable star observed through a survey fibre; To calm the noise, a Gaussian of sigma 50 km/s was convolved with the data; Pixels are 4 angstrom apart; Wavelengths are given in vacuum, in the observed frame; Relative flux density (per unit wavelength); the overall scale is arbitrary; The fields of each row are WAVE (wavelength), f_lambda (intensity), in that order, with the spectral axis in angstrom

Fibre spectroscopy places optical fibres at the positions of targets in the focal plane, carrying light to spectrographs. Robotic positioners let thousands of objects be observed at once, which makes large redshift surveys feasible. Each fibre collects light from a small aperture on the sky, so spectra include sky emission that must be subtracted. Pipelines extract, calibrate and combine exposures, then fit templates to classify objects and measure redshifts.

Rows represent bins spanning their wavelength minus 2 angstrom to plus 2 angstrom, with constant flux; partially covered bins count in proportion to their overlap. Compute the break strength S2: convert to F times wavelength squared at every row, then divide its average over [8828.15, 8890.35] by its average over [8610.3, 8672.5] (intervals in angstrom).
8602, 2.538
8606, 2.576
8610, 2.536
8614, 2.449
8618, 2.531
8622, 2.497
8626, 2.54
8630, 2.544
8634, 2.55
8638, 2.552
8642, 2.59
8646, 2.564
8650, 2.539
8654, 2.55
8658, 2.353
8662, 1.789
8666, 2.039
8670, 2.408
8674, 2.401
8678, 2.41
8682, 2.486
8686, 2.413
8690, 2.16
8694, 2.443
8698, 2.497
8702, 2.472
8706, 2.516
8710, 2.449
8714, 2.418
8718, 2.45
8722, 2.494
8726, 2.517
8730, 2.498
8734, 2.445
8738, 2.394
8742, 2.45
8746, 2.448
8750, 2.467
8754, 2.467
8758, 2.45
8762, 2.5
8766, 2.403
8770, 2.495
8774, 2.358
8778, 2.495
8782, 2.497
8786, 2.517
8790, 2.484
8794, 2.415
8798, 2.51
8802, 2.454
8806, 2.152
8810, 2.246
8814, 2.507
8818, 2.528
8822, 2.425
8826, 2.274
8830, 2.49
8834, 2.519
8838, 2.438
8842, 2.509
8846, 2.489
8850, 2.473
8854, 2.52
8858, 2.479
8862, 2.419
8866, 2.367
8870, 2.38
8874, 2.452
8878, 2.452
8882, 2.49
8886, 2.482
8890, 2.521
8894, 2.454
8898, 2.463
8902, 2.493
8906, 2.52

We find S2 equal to 1.1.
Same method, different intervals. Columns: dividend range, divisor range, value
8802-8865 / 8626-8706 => 1.05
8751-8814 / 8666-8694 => 1.06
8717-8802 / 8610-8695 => 1.04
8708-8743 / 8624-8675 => 1.03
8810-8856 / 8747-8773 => 1.02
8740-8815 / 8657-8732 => 1.04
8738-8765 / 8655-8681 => 1.11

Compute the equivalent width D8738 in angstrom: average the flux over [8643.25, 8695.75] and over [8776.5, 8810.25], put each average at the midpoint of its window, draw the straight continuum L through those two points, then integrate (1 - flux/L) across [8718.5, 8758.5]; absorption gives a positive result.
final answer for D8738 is -1.1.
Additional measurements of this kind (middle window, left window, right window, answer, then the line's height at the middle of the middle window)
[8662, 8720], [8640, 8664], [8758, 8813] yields 0.7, 2.41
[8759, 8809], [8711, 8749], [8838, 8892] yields 0.5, 2.46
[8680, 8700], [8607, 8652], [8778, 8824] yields 0.8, 2.5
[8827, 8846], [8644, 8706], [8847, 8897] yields -0.3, 2.44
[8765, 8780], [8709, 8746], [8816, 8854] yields 0.1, 2.46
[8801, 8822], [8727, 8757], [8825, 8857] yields 0.7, 2.47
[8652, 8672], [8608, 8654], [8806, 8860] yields 2.3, 2.52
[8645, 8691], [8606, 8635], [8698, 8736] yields 2.9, 2.5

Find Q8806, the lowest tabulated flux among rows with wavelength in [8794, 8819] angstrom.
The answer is 2.152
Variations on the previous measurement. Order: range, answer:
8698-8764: 2.394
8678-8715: 2.16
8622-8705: 1.789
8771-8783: 2.358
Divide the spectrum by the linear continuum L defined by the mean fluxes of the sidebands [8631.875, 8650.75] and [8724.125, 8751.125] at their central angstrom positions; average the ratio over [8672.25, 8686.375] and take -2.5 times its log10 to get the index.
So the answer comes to 0.04 mag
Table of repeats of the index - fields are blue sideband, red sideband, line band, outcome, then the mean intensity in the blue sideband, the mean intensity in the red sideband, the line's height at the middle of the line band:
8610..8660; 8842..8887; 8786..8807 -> 0.02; 2.52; 2.46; 2.48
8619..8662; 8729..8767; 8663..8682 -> 0.08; 2.49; 2.45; 2.48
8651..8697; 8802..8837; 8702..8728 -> -0.06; 2.32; 2.4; 2.34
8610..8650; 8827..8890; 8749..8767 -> 0.02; 2.54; 2.46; 2.49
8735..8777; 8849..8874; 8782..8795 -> -0.02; 2.44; 2.44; 2.44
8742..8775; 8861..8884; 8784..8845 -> 0.00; 2.45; 2.43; 2.44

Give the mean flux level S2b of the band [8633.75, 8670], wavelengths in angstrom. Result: 2.39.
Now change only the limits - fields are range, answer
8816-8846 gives 2.46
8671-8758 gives 2.44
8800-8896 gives 2.44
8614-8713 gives 2.43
